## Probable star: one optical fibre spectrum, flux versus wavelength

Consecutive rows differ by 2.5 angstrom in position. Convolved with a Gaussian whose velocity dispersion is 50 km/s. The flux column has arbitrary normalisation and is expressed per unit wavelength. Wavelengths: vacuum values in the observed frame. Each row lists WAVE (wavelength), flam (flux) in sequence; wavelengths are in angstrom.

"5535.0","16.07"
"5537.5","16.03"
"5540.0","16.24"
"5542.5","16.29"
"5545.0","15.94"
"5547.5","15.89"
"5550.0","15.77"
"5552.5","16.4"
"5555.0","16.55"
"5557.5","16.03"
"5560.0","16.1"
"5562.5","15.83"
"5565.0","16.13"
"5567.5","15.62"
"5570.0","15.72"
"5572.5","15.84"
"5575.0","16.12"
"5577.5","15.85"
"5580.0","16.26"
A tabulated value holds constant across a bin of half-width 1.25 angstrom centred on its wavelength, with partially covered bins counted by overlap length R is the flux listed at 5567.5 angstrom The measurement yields 15.62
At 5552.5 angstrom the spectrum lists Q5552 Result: 16.4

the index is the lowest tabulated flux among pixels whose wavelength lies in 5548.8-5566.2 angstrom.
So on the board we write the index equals 15.77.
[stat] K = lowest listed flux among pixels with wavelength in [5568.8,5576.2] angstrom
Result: 15.72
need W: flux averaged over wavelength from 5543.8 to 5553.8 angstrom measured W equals 16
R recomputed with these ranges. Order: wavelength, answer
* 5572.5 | 15.84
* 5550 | 15.77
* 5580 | 16.26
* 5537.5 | 16.03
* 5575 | 16.12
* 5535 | 16.07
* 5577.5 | 15.85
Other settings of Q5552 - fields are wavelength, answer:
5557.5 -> 16.03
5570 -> 15.72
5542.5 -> 16.29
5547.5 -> 15.89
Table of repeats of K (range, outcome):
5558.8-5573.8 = 15.62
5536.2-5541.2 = 16.03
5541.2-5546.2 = 15.94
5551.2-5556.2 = 16.4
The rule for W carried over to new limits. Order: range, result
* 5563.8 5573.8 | 15.8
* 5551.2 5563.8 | 16.2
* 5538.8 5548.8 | 16.1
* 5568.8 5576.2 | 15.9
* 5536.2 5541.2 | 16.1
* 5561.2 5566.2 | 16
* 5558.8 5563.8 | 16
